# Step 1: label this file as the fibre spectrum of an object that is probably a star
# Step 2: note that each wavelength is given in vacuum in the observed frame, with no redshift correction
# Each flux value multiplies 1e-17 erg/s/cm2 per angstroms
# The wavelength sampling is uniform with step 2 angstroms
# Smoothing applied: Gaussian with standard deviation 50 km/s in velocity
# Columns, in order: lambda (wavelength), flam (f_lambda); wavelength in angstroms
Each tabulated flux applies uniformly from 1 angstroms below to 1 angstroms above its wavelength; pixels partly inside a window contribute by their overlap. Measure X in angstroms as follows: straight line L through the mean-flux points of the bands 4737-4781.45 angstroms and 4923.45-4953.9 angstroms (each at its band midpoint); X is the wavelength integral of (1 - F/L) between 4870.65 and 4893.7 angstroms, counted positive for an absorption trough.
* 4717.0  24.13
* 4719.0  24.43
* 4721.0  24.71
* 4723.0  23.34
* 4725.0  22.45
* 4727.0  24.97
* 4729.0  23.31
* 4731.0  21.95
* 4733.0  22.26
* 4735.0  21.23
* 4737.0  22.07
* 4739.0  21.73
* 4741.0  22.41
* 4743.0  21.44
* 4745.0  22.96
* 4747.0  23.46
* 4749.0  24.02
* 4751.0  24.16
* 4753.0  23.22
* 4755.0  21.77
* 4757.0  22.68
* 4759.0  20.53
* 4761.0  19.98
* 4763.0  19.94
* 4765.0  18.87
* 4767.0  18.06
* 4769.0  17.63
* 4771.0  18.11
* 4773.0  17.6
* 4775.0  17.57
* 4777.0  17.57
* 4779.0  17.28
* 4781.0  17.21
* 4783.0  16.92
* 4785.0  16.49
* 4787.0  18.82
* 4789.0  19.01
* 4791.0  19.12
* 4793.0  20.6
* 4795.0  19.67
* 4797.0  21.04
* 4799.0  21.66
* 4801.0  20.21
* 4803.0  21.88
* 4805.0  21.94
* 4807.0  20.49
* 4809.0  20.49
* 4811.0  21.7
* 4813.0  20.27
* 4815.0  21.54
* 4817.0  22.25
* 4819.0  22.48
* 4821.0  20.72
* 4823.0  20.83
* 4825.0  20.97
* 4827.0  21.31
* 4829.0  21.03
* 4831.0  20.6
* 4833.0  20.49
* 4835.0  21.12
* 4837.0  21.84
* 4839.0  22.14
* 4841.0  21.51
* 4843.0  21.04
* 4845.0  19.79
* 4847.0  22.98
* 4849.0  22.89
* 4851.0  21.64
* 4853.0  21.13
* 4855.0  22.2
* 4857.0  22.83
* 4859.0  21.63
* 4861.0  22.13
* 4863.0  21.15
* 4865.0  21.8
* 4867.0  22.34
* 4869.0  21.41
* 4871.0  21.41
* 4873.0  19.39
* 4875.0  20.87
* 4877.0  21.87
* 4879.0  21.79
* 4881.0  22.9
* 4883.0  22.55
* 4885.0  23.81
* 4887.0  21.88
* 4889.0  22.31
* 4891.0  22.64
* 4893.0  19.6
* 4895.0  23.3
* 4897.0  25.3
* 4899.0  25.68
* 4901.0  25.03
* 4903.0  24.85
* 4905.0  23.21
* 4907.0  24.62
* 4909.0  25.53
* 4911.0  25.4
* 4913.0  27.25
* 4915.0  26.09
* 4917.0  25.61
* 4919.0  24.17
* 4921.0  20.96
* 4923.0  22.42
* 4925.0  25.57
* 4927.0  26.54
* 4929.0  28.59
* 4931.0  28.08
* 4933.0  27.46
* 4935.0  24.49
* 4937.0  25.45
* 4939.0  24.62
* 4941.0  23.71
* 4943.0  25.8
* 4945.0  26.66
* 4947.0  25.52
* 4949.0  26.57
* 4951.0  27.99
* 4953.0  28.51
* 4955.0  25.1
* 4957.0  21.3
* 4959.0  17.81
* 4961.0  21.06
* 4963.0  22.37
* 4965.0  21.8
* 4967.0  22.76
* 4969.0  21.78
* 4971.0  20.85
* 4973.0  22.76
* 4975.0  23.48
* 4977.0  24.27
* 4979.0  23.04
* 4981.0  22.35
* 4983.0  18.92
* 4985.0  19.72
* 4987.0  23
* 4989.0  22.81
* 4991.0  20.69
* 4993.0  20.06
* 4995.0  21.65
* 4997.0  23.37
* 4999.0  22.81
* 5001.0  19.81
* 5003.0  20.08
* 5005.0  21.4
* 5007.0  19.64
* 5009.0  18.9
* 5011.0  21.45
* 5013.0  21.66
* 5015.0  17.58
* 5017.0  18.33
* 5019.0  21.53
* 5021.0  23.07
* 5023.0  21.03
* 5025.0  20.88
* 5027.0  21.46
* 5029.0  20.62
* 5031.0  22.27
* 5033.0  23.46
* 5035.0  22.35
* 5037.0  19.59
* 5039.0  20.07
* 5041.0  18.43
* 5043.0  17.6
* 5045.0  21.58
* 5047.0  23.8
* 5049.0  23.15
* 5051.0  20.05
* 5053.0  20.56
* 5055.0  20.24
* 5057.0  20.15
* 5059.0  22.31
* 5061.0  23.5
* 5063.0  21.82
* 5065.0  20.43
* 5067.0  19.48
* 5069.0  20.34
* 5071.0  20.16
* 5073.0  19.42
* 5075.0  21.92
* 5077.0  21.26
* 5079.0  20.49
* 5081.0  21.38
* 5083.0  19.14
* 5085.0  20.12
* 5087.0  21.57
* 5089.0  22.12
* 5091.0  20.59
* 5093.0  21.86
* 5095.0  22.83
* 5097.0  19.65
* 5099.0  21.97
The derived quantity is 2.5 angstroms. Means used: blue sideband 20.5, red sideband 26.3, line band 21.8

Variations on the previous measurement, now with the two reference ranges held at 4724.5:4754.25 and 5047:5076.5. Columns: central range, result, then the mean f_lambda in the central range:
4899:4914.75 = -2.4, 25.2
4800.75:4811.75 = 0.6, 21.2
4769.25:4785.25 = 3.7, 17.4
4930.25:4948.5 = -3.4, 25.7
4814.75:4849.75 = 1.4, 21.4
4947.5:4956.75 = -2.1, 26.5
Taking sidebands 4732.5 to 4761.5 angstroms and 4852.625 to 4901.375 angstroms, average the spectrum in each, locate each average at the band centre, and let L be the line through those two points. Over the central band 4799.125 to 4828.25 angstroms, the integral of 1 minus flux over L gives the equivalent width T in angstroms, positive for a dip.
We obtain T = 1.4 angstroms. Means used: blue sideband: 22.3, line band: 21.2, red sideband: 22.3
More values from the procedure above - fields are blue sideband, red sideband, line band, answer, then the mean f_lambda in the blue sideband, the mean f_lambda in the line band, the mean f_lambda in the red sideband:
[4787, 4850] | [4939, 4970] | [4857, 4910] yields -0.5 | 21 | 22.7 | 23.9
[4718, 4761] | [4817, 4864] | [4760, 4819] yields 7.0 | 22.7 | 19.5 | 21.5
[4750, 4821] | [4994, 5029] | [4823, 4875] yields -3.1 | 20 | 21.4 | 20.9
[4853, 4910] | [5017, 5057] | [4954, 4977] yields -0.3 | 22.6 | 22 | 21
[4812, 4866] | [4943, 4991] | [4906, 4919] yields -1.9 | 21.5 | 25.6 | 23.1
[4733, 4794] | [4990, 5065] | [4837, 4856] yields -1.2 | 20.1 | 21.7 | 21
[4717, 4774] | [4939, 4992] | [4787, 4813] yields 1.8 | 21.8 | 20.6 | 23.1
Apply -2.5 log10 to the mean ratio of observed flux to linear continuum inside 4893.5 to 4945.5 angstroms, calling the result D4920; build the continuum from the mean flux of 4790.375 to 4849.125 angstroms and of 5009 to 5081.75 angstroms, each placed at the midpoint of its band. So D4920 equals -0.20 mag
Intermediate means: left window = 21.1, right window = 20.9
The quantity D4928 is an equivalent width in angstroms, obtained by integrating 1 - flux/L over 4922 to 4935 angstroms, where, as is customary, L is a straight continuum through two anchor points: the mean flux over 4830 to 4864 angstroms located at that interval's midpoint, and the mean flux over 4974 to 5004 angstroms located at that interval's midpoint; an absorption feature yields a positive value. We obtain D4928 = -2.77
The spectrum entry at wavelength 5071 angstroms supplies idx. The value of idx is 20.16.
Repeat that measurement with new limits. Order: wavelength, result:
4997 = 23.37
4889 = 22.31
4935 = 24.49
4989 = 22.81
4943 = 25.8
